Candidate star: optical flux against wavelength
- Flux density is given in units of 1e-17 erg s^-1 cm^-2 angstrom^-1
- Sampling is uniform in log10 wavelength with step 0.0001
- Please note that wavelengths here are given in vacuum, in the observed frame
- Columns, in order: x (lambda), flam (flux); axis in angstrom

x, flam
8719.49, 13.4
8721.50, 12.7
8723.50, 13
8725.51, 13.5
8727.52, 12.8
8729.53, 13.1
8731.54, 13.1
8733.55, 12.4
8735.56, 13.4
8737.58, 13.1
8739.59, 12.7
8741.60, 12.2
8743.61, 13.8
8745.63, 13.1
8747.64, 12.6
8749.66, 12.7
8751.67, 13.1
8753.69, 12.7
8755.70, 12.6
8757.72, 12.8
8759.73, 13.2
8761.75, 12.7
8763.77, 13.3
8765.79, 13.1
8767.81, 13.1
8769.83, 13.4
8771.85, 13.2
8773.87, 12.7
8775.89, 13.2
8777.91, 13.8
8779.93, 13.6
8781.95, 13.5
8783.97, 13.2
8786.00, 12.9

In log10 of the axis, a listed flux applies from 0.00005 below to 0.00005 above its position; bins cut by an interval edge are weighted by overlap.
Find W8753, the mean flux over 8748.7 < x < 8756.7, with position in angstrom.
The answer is 12.8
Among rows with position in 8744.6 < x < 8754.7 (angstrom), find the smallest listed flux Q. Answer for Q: 12.6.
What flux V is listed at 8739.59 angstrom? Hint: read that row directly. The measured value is 12.7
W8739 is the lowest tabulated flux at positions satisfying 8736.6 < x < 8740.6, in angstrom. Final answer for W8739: 12.7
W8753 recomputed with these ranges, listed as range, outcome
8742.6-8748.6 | 13.2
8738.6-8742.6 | 12.5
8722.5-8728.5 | 13.1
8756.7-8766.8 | 13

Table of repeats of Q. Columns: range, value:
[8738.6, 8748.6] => 12.2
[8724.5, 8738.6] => 12.4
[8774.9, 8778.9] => 13.2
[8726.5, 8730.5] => 12.8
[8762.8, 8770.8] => 13.1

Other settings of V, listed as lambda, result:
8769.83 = 13.4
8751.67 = 13.1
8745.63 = 13.1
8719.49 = 13.4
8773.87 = 12.7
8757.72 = 12.8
